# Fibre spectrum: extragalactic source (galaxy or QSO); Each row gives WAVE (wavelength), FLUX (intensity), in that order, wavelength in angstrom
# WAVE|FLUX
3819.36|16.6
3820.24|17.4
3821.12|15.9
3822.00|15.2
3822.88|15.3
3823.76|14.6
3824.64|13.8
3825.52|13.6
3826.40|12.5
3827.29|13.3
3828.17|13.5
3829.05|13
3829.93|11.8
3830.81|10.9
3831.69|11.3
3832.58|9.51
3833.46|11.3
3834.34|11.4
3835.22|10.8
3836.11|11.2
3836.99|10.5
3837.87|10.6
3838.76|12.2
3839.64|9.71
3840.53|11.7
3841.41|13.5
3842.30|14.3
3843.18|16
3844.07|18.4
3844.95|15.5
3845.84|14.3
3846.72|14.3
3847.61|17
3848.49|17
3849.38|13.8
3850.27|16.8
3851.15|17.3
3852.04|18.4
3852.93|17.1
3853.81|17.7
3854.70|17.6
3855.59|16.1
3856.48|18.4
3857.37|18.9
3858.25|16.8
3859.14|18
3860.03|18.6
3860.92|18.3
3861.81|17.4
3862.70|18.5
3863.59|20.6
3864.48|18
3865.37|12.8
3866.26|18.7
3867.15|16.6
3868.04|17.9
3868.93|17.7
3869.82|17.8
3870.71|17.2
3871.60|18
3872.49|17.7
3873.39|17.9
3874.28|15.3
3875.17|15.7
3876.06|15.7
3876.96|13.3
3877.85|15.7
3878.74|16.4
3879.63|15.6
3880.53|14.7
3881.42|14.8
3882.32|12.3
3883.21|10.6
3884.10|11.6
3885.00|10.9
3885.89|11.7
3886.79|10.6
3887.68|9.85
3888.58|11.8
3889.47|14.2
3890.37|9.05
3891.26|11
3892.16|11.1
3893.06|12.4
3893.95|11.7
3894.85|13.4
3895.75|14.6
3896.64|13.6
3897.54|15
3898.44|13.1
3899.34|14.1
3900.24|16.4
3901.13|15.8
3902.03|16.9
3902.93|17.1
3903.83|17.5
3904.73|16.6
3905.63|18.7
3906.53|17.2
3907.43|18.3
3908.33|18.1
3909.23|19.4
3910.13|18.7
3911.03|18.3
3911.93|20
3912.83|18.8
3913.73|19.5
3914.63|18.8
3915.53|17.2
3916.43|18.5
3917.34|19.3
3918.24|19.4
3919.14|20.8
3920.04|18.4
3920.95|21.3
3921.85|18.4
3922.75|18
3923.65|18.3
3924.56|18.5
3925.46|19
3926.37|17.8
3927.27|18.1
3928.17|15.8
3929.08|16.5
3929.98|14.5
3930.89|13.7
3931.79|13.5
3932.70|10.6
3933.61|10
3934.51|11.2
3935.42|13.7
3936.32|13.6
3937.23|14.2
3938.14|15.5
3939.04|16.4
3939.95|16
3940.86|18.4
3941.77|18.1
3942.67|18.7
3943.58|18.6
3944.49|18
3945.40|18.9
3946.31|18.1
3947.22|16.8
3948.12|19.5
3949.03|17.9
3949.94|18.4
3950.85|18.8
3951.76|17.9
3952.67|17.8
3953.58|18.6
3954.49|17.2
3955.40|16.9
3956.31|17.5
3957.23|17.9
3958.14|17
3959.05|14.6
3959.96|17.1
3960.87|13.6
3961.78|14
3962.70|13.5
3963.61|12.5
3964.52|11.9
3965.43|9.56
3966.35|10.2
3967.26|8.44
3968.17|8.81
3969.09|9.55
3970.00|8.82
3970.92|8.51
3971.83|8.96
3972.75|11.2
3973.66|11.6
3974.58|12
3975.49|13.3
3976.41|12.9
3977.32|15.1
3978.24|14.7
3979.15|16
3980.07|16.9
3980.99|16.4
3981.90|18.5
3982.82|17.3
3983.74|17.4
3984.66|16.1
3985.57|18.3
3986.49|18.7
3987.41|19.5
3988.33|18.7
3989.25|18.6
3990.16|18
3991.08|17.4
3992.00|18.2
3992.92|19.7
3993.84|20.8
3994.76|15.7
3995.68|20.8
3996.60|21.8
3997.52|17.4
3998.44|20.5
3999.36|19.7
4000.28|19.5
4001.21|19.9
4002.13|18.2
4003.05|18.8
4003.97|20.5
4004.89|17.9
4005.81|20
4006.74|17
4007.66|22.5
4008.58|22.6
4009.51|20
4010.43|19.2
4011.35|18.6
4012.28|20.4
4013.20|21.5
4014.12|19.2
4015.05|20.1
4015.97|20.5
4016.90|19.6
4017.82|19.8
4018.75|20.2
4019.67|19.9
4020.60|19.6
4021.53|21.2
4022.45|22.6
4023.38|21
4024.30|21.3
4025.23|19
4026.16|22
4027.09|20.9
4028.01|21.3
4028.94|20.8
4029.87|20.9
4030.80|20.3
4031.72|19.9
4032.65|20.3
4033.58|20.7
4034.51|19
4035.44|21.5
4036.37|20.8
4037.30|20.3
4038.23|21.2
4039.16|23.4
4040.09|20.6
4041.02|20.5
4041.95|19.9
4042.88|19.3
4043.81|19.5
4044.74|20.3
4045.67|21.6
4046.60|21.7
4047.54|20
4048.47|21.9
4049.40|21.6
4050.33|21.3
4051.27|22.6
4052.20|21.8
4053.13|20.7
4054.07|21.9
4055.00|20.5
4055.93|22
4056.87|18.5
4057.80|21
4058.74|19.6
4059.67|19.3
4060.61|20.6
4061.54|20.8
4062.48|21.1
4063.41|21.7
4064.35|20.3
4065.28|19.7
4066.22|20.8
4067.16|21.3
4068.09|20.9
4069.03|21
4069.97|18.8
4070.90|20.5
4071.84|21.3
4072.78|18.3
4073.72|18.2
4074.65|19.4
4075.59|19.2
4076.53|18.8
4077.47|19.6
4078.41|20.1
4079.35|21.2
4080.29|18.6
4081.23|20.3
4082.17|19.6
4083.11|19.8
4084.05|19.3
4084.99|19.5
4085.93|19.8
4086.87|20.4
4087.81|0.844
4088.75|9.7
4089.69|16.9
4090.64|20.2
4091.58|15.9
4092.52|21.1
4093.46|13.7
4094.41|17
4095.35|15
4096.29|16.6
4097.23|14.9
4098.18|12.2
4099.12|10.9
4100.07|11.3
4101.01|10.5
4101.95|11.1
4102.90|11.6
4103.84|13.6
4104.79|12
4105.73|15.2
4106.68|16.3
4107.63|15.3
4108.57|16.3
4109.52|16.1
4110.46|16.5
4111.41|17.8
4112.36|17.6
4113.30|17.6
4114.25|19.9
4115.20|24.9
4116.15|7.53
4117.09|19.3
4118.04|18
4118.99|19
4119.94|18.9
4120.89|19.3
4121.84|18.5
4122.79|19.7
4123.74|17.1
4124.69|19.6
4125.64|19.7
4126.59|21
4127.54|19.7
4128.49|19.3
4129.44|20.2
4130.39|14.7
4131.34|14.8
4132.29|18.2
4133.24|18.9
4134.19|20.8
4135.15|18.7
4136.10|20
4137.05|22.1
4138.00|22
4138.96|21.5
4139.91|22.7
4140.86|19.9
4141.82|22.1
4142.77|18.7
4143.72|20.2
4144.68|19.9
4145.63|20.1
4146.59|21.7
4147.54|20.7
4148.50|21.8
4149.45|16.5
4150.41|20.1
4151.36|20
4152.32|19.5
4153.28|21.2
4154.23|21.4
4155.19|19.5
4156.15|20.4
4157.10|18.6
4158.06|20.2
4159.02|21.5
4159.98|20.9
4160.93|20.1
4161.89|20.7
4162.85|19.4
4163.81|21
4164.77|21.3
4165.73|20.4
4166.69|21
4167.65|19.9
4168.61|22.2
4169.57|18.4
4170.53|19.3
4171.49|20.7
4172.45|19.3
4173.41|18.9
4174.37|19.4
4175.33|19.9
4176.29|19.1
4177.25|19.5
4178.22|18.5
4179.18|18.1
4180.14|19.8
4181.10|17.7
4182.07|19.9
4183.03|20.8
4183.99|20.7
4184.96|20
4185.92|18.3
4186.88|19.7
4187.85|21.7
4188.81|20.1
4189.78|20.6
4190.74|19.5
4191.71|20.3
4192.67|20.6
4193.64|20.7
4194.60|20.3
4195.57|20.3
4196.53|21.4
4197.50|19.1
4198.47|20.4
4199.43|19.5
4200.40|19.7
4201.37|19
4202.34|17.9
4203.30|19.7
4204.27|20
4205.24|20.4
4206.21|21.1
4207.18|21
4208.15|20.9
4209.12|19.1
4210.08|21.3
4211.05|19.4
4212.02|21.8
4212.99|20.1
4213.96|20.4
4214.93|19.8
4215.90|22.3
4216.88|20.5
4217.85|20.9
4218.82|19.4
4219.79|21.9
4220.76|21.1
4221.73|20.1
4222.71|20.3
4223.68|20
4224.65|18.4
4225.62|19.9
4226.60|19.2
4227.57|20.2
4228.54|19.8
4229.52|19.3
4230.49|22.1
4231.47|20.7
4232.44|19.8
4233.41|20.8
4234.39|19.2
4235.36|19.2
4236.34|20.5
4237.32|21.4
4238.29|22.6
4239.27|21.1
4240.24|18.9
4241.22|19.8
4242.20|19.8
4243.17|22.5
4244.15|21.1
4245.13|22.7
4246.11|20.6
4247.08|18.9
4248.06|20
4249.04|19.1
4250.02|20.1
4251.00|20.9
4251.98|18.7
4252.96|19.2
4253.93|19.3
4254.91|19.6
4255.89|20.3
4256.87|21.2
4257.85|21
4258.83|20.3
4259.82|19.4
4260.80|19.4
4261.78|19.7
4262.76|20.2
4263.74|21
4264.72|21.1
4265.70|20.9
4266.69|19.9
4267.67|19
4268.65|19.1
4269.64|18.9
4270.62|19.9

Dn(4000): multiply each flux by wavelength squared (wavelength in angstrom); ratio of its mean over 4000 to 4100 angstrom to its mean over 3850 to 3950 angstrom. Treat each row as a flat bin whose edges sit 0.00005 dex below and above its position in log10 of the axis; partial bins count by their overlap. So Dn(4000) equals 1.3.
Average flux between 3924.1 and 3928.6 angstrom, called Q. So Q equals 17.8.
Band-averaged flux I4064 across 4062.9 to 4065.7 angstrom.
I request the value 20.6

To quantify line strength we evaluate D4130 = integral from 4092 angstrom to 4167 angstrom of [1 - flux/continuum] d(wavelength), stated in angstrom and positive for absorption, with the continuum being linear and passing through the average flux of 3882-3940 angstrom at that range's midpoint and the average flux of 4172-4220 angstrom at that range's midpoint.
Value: 2.7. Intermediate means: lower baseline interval 15.5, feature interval 18.3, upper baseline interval 20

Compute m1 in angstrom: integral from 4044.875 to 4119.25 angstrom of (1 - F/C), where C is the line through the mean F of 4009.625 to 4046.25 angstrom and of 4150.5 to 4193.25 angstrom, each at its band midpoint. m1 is 8.14 angstrom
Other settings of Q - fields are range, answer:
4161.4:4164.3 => 20.3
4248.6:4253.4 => 19.6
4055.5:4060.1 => 20.1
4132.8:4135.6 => 19.4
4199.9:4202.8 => 18.8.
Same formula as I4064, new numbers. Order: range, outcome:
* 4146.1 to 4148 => 21.2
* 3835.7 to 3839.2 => 11.1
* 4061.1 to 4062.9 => 20.9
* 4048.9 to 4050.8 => 21.5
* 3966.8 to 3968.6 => 8.66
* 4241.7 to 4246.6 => 21.3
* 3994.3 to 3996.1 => 18.2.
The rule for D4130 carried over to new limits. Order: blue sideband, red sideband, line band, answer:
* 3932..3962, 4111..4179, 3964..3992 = 4.56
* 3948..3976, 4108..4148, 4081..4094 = 0.68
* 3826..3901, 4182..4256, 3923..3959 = -1.82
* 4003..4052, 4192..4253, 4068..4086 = 0.69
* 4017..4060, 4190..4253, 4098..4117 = 5.28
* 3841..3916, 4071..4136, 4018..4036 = -4.21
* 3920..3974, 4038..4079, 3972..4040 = -3.32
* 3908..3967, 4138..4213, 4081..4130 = 6.48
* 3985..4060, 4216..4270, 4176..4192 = 0.43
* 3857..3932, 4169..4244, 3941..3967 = 0.86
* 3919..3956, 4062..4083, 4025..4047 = -1.72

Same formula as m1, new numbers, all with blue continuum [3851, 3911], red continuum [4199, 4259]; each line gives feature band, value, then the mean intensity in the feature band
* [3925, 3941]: 1.48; 14.9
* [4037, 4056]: -3.41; 21.1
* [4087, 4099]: 2.54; 14.6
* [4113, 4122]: 0.24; 18.3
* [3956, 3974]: 4.88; 12.2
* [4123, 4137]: 0.05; 18.9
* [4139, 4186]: -1.67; 20.1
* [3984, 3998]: -1.23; 18.6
